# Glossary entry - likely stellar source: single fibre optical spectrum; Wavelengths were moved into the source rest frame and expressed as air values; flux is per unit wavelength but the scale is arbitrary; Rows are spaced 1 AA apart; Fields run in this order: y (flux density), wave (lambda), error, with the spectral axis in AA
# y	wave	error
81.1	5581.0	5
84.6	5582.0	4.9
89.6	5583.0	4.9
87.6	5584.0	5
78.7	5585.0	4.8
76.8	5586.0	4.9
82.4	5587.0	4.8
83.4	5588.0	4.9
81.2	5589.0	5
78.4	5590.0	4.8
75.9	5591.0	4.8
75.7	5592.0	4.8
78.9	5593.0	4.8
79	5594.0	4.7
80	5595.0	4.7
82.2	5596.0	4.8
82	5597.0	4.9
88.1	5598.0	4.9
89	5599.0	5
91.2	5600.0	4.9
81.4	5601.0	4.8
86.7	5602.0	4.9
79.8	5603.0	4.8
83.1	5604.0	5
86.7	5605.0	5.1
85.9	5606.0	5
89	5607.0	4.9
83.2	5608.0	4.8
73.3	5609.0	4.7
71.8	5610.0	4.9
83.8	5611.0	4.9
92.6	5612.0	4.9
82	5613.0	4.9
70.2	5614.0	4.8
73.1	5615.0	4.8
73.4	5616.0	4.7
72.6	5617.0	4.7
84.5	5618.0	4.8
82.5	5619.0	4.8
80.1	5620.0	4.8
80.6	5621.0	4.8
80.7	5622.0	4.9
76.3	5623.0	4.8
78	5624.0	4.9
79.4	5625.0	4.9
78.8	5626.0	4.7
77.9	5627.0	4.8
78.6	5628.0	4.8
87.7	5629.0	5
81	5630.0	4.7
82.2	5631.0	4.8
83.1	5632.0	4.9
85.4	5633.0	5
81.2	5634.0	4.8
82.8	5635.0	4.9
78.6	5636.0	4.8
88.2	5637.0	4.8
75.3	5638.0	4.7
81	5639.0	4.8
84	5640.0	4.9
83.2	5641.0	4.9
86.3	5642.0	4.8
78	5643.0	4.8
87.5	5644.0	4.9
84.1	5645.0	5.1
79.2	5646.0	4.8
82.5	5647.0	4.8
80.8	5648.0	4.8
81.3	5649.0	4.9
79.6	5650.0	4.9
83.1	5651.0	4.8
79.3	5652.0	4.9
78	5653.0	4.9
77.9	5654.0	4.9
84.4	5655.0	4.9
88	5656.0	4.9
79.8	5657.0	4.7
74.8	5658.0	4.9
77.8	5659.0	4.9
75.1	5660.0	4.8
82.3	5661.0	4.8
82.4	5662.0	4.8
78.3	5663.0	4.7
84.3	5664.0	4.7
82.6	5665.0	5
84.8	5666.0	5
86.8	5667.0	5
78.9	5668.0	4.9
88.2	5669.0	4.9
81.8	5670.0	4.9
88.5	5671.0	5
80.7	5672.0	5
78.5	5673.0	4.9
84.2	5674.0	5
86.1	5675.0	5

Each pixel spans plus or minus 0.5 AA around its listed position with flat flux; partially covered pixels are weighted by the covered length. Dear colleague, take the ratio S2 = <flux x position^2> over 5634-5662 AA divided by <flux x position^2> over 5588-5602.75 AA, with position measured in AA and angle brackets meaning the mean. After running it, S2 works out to 1.01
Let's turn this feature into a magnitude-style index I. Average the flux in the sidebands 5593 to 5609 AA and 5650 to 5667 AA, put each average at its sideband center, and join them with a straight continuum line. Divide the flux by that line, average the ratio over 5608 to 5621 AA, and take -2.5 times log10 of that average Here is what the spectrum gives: 0.06 mag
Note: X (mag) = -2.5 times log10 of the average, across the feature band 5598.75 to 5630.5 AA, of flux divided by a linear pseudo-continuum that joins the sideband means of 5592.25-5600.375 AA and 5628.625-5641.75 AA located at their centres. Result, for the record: 0.03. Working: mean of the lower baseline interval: 83.4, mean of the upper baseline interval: 82.6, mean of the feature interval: 81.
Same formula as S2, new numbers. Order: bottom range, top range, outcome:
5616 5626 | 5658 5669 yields 1.04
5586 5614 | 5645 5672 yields 1.01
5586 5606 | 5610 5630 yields 0.97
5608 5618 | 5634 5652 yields 1.07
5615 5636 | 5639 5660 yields 1.02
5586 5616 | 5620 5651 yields 1.01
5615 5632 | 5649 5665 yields 1.02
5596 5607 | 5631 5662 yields 0.97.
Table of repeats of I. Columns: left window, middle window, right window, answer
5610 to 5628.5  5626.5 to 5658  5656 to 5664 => -0.03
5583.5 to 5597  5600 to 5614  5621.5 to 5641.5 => -0.03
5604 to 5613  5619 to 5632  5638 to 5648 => 0.03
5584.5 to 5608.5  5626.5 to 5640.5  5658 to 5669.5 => 0.00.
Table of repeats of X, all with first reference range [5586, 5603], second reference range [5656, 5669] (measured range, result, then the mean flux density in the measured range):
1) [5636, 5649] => -0.011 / 82.3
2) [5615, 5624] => 0.044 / 78.5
